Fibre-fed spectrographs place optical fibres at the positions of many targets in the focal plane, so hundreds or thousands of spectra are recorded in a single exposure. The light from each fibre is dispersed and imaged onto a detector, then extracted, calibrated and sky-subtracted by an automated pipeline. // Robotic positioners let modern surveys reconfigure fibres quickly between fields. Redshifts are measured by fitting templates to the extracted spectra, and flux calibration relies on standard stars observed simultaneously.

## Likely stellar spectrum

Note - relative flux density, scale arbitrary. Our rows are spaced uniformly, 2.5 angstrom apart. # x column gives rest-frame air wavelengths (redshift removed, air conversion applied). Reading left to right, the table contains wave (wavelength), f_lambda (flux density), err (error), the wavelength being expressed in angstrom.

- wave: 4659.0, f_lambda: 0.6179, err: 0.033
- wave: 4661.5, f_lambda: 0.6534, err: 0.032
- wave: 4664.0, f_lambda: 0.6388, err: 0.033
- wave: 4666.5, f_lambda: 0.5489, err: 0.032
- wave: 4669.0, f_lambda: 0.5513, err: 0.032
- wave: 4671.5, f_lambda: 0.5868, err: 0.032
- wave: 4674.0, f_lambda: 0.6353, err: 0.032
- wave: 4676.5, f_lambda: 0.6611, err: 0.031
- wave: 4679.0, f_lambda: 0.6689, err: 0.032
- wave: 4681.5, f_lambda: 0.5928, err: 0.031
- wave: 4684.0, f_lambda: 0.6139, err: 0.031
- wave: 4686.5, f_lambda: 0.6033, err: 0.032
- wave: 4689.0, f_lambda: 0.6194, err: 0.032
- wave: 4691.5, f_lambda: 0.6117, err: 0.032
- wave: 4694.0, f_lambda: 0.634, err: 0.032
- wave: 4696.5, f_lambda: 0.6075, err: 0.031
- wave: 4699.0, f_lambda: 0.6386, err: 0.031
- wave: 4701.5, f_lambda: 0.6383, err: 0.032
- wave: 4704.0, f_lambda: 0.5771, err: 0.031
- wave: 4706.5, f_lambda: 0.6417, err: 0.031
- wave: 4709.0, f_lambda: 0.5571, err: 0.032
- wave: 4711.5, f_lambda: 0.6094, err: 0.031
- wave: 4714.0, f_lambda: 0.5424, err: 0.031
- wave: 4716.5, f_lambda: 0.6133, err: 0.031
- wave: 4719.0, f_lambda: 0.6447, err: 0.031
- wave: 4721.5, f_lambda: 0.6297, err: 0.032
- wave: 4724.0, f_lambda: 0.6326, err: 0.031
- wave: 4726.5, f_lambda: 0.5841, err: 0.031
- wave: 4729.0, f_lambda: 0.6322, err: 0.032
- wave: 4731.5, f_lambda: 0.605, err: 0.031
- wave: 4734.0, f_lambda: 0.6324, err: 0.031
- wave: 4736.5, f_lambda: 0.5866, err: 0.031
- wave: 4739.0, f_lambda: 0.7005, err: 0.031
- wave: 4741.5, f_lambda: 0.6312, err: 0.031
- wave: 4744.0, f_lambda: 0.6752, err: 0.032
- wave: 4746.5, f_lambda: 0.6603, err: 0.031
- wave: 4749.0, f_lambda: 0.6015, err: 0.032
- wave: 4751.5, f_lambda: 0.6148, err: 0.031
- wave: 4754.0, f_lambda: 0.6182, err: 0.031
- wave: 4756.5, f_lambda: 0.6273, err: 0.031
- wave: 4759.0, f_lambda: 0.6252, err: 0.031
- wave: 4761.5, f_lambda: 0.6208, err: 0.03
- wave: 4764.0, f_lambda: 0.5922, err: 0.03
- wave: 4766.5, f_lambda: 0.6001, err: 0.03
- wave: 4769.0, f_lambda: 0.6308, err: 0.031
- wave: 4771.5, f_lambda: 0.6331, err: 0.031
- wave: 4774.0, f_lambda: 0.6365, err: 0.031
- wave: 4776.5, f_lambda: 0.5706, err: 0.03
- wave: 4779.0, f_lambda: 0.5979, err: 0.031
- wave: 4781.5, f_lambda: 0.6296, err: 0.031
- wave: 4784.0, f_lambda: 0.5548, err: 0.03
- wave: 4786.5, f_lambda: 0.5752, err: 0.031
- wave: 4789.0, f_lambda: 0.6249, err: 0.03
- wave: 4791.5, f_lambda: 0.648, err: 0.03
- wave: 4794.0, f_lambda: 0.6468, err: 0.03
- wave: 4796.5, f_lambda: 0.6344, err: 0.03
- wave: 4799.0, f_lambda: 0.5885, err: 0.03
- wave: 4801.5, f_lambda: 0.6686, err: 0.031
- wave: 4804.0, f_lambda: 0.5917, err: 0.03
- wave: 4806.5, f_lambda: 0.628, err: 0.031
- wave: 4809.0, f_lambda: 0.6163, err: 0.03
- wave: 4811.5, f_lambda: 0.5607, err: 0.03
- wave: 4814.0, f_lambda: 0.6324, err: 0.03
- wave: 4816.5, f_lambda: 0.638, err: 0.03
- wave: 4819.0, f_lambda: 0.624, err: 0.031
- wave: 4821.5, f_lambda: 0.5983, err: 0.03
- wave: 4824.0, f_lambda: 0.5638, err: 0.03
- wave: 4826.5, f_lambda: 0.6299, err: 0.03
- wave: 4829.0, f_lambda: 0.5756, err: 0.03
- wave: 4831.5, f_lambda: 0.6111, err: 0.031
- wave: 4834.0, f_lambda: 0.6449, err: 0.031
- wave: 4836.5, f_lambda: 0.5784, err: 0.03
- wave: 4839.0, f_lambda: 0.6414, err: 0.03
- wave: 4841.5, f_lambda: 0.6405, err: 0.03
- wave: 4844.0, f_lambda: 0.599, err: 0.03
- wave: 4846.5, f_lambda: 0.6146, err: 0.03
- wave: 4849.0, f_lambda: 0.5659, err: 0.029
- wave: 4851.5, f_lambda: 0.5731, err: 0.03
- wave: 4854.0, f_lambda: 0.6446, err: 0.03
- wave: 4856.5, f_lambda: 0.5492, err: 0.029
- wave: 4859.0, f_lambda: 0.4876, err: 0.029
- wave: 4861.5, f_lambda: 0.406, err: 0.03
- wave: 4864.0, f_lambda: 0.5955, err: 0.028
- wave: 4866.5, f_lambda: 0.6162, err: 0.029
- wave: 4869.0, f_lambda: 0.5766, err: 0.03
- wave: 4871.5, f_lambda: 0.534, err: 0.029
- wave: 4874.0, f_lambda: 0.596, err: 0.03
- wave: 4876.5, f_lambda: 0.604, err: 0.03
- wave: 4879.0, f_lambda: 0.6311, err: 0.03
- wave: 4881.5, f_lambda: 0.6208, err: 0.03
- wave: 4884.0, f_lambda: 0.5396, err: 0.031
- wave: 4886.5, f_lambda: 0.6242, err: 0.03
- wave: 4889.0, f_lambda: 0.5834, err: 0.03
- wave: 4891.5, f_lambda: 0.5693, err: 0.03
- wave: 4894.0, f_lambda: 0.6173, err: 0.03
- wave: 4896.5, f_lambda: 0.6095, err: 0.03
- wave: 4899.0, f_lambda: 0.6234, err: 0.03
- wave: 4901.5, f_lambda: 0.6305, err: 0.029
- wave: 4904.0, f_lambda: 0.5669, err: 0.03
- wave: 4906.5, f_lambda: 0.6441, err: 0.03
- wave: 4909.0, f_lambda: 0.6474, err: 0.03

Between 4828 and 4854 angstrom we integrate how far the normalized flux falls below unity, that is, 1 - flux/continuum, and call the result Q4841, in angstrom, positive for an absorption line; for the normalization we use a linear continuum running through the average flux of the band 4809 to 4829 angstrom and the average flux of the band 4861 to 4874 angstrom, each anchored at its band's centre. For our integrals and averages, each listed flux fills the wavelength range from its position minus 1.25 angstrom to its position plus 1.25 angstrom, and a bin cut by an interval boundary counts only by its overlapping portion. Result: -1.0 angstrom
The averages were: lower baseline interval 0.605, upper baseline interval 0.559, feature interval 0.607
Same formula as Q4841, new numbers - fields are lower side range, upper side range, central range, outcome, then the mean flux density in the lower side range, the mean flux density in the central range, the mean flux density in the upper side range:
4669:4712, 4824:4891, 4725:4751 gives -1.0 angstrom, 0.616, 0.63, 0.587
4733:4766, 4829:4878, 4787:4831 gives -0.9 angstrom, 0.629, 0.615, 0.583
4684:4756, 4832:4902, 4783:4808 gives -0.5 angstrom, 0.619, 0.617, 0.59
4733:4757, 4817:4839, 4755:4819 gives 0.6 angstrom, 0.635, 0.615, 0.607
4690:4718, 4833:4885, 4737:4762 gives -1.5 angstrom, 0.607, 0.636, 0.584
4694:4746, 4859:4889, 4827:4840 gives -0.6 angstrom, 0.62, 0.611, 0.573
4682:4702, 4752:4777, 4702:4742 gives 0.3 angstrom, 0.619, 0.614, 0.617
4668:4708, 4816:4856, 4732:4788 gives -0.6 angstrom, 0.618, 0.619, 0.607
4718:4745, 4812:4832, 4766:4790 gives 0.5 angstrom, 0.632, 0.605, 0.607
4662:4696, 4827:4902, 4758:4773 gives -0.4 angstrom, 0.614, 0.617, 0.59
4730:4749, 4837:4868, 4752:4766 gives 0.3 angstrom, 0.639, 0.616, 0.578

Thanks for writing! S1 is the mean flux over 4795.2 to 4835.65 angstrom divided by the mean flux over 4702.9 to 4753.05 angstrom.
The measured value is 0.99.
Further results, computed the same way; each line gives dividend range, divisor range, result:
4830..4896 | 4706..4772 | 0.95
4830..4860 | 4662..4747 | 0.97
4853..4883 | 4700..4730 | 0.94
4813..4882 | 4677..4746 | 0.95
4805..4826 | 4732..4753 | 0.96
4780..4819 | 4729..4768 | 0.98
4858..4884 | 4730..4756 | 0.90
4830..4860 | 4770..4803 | 0.97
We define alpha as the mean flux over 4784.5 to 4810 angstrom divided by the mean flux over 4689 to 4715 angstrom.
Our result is 1.02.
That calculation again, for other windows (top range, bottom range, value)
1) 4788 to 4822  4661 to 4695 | 1.01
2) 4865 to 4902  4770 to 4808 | 0.97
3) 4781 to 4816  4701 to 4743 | 1.00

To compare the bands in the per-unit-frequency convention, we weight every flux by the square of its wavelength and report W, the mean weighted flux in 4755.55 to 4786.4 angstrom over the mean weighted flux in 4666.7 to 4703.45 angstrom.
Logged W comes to 1.0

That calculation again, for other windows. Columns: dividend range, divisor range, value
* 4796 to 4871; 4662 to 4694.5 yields 1.04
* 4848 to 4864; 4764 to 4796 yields 0.91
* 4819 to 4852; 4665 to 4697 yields 1.06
